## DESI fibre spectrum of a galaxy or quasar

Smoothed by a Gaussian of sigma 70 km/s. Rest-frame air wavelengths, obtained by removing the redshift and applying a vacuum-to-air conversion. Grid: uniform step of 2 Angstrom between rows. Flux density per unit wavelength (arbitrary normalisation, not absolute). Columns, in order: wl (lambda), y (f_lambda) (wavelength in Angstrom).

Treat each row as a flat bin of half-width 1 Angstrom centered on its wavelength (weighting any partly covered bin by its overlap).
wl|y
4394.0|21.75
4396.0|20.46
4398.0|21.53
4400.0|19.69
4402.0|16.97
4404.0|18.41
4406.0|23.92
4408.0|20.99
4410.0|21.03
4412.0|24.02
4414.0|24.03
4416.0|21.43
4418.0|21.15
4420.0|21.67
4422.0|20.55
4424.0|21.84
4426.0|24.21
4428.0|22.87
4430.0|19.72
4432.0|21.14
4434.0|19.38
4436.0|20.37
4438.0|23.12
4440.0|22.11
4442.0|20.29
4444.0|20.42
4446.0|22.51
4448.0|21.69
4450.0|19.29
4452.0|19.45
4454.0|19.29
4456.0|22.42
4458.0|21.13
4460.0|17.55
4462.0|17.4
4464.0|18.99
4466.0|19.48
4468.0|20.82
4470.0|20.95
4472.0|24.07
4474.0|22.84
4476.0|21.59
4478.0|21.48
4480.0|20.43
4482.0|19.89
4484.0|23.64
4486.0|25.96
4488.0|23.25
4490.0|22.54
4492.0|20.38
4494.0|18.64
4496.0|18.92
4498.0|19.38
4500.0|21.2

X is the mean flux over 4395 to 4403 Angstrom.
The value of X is 19.7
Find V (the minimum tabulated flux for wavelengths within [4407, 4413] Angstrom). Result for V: 20.99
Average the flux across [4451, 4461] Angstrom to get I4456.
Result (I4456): 20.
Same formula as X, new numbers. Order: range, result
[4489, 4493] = 21.5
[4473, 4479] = 22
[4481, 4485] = 21.8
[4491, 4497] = 19.3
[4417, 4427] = 21.9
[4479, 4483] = 20.2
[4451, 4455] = 19.4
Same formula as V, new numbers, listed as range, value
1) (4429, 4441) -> 19.38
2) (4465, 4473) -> 19.48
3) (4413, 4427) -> 20.55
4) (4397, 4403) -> 16.97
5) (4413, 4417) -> 21.43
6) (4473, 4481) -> 20.43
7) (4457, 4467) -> 17.4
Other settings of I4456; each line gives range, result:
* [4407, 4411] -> 21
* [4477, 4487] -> 22.3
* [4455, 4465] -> 19.5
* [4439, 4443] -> 21.2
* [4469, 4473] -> 22.5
